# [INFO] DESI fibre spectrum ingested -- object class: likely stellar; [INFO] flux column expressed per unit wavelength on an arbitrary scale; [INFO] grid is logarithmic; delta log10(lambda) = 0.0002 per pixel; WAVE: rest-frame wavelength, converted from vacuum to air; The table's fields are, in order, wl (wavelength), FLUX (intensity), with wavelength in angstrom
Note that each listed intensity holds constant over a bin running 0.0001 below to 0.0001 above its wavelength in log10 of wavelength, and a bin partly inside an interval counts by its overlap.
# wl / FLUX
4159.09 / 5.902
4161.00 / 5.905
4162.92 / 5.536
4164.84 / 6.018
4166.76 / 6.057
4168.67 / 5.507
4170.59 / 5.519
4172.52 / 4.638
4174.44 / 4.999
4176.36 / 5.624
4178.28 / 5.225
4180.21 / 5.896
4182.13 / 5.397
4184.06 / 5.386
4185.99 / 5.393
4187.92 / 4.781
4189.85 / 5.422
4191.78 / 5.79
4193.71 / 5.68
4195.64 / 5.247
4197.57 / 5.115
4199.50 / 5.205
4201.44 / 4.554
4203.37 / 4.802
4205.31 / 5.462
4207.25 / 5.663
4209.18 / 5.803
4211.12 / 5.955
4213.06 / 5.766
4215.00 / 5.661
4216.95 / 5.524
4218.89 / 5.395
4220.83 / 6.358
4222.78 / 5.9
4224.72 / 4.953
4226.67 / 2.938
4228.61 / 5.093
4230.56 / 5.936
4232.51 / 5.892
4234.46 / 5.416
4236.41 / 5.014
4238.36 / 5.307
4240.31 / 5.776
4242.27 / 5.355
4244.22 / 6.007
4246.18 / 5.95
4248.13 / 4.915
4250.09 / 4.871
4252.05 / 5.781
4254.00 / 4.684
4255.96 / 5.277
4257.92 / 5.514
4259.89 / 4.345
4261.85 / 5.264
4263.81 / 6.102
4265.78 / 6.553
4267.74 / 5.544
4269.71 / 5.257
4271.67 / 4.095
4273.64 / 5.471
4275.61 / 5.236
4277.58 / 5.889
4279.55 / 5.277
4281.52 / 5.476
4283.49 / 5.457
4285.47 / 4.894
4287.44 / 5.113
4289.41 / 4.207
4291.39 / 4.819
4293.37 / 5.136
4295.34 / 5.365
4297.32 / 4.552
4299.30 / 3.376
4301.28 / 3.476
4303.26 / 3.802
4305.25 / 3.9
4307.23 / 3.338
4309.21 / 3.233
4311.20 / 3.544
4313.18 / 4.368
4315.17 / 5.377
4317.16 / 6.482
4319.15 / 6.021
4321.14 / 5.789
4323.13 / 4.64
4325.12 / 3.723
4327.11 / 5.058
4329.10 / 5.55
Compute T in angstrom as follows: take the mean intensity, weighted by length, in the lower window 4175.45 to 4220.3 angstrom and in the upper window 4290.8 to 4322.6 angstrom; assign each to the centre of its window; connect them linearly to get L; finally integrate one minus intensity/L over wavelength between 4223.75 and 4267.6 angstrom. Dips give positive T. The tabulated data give -2.5 angstrom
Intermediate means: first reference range 5.43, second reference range 4.53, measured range 5.32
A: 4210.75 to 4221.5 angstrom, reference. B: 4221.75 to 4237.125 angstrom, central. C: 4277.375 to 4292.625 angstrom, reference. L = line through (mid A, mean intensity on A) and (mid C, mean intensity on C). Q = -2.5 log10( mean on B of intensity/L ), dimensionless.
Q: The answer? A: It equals 0.10 mag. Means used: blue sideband 5.75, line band 5.15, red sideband 5.1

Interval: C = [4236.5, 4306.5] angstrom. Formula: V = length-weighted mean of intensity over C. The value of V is 5.08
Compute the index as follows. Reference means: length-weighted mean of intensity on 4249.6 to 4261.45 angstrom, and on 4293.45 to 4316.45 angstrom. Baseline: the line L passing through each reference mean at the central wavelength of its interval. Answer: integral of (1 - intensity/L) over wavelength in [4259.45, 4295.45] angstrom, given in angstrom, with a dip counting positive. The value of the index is -4.6 angstrom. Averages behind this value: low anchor 5.1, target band 5.25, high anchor 4.1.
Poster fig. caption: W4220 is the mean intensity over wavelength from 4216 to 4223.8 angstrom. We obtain 5.79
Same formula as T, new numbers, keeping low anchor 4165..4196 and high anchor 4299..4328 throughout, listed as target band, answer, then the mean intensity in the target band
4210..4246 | -2.8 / 5.47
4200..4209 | 0.1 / 5.19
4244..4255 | -0.9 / 5.33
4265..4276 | -1.4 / 5.35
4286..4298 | -0.7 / 4.88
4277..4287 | -1.5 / 5.36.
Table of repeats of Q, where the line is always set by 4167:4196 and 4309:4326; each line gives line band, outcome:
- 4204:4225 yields -0.084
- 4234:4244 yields -0.051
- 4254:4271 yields -0.068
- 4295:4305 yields 0.226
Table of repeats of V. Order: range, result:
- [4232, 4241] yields 5.45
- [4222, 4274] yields 5.3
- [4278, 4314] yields 4.43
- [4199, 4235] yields 5.38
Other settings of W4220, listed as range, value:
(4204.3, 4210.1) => 5.64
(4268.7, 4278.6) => 5.19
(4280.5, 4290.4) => 5.03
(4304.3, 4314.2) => 3.68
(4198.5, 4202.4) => 4.88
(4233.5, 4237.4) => 5.22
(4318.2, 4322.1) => 5.9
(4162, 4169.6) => 5.79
